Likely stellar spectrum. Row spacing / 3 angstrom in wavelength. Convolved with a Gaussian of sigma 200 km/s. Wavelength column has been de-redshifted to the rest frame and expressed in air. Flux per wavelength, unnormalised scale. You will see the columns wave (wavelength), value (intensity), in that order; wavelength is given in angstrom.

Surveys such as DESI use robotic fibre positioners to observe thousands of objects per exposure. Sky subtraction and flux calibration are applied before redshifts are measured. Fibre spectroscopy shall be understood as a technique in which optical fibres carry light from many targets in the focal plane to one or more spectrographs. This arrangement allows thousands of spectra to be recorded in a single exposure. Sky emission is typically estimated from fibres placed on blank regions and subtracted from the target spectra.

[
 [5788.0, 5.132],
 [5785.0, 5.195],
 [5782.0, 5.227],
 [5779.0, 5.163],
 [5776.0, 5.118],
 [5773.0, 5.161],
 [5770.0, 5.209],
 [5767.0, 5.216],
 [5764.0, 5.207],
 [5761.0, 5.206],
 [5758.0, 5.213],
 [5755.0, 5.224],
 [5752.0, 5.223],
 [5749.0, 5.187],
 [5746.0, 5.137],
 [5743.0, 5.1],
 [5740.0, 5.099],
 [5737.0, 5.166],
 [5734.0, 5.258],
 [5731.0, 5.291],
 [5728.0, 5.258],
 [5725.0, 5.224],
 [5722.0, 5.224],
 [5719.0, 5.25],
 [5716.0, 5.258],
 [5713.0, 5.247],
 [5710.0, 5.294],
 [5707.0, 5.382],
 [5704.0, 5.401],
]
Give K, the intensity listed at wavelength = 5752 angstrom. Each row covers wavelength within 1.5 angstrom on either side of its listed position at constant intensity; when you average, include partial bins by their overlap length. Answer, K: 5.223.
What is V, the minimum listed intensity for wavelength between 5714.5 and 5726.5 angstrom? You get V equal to 5.224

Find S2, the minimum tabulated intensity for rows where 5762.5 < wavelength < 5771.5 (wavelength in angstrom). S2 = 5.207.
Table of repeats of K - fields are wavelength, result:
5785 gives 5.195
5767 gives 5.216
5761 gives 5.206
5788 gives 5.132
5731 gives 5.291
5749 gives 5.187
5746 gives 5.137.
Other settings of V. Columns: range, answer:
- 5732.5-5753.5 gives 5.099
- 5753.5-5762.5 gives 5.206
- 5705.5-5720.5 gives 5.247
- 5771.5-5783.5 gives 5.118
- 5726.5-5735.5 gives 5.258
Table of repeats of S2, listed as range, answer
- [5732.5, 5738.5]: 5.166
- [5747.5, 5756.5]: 5.187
